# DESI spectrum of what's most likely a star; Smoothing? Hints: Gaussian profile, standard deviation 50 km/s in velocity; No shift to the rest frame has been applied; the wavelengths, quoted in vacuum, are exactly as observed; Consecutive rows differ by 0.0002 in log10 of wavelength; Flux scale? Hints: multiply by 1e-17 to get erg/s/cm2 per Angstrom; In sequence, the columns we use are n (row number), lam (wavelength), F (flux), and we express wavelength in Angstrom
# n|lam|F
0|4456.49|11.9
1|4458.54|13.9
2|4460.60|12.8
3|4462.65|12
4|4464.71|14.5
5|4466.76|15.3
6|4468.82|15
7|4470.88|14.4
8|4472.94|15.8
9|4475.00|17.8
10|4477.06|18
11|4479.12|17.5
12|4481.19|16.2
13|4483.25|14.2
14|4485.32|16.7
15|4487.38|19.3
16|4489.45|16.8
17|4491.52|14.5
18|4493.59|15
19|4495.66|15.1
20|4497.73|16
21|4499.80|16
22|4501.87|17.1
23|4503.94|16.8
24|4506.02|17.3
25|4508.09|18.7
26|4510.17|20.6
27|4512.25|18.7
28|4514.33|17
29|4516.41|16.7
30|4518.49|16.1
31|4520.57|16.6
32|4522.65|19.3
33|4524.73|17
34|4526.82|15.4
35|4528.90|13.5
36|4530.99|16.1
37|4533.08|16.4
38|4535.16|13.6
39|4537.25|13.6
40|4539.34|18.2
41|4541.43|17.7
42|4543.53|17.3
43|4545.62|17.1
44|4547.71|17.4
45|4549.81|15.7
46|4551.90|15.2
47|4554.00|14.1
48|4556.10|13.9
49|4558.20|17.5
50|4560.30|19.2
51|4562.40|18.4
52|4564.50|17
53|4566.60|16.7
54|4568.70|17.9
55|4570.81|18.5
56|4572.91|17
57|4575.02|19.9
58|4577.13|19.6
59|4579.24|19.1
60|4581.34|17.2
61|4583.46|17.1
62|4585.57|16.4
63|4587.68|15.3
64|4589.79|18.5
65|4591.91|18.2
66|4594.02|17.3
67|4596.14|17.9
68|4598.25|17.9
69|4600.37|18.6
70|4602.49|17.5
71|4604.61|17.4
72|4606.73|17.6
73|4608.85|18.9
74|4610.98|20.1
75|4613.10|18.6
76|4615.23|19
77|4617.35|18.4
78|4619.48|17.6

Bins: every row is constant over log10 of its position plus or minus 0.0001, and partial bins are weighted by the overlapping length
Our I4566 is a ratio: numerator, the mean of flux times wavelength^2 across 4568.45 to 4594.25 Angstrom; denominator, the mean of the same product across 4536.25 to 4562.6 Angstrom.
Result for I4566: 1.10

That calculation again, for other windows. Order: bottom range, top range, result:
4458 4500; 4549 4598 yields 1.16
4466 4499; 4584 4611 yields 1.16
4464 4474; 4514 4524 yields 1.17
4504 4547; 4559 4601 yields 1.09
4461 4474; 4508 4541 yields 1.19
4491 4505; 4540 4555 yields 1.06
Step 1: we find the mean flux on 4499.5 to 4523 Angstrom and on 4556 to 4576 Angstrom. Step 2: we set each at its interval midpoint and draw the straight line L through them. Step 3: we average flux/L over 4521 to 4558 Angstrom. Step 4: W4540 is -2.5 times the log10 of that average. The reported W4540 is 0.11 mag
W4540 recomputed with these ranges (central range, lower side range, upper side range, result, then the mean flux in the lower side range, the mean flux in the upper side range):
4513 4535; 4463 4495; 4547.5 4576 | 0.01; 16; 17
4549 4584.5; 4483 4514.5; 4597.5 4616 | 0.03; 16.9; 18.4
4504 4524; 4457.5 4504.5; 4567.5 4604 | -0.09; 15.7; 17.9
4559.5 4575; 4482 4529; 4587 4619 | -0.02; 16.8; 18.1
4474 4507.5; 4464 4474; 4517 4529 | -0.06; 15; 16.6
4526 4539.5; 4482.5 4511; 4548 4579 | 0.13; 16.7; 17.2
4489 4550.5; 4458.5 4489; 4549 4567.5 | -0.03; 15.6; 16.4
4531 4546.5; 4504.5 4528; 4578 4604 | 0.08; 17.5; 17.6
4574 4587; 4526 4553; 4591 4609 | -0.05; 15.9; 17.9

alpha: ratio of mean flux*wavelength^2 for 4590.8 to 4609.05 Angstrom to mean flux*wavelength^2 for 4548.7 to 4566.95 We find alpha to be 1.11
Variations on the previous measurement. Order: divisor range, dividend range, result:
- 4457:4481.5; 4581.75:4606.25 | 1.22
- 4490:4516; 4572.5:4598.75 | 1.09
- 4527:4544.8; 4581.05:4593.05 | 1.11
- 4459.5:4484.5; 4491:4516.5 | 1.12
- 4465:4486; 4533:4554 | 1.04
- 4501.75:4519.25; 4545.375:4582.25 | 1.00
